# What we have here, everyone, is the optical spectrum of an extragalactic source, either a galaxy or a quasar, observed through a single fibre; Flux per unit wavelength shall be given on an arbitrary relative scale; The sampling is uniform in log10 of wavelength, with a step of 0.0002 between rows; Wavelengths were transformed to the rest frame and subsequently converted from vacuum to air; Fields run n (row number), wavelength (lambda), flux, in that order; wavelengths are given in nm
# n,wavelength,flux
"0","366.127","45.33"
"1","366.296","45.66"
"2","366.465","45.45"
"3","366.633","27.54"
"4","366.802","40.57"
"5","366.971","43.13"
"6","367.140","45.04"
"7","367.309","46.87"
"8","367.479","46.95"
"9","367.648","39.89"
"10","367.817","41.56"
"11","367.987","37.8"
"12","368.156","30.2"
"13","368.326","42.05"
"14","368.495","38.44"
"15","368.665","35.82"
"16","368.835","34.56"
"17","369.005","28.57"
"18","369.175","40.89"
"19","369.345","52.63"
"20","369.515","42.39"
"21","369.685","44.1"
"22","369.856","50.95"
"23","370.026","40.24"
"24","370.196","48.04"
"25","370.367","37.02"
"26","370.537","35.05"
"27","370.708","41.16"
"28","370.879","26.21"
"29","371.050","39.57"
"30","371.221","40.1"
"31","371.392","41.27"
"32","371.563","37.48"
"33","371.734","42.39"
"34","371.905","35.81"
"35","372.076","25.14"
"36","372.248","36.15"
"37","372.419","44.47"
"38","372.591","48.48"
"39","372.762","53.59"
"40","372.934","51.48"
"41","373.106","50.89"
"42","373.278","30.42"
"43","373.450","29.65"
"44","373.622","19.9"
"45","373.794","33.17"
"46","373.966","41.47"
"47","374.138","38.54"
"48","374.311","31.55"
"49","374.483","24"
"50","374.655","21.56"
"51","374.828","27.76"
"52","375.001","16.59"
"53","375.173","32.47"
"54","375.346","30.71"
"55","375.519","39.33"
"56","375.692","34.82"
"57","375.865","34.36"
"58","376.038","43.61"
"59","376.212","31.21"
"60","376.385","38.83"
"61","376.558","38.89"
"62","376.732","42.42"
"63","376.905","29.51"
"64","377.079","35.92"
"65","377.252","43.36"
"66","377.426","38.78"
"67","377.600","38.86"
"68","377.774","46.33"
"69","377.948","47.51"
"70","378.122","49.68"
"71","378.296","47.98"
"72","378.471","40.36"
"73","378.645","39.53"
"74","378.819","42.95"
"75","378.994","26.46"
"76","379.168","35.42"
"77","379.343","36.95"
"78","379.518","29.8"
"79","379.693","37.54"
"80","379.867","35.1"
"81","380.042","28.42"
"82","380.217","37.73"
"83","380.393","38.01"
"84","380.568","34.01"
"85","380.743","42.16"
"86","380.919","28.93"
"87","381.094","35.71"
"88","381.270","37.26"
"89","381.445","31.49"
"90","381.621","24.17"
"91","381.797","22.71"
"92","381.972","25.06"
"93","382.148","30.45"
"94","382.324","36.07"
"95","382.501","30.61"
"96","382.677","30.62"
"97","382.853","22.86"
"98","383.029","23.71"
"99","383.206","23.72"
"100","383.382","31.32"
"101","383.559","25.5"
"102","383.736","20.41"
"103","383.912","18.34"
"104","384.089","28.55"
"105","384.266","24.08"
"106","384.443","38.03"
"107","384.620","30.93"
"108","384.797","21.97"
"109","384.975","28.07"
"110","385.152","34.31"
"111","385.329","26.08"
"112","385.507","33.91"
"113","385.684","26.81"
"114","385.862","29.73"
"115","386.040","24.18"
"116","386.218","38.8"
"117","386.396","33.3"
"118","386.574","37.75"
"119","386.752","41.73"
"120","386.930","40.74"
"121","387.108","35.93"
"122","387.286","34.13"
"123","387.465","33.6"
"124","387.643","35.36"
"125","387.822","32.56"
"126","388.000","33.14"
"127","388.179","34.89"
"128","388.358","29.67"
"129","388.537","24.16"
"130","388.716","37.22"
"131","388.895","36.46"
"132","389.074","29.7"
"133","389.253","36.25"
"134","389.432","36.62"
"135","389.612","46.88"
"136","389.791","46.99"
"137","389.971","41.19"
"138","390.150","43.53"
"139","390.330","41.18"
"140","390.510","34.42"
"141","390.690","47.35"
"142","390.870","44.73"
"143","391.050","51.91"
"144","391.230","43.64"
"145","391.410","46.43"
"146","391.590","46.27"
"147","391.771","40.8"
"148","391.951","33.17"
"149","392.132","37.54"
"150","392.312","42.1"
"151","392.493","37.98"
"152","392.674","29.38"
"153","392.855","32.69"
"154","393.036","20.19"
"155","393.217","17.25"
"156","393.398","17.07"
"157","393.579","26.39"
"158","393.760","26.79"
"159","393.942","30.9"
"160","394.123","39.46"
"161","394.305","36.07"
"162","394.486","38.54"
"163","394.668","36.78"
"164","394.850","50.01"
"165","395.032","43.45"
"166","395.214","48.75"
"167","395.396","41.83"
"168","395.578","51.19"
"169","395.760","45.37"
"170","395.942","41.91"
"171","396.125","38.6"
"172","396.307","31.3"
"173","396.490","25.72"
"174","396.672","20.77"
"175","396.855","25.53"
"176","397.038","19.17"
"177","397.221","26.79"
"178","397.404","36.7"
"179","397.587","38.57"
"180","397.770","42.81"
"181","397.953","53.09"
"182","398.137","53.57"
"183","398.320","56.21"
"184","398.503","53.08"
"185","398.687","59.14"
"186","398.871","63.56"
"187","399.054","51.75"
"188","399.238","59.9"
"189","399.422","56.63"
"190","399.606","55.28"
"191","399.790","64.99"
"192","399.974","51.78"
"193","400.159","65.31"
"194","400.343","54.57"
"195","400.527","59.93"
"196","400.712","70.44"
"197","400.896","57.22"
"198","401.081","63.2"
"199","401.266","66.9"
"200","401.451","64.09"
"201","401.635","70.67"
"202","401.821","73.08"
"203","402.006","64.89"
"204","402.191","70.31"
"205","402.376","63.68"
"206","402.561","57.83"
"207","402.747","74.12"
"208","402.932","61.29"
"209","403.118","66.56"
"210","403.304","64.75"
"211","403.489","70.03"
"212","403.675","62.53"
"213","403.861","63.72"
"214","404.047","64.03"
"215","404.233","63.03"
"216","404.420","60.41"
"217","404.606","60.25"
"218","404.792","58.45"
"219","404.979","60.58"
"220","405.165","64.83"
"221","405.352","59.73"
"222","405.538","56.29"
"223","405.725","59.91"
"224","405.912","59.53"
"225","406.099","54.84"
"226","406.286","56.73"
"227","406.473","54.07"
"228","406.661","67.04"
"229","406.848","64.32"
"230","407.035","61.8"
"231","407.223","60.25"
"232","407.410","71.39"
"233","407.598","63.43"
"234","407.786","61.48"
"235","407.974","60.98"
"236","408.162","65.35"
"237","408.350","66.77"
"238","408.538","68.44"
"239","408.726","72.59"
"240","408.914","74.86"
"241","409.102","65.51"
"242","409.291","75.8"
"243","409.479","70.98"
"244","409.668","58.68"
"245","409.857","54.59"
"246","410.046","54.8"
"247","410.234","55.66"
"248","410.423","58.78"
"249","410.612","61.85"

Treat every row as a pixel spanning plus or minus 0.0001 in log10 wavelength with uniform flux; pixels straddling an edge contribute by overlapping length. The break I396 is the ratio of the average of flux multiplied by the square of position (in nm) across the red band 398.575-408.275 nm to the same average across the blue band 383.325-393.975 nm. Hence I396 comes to 1.98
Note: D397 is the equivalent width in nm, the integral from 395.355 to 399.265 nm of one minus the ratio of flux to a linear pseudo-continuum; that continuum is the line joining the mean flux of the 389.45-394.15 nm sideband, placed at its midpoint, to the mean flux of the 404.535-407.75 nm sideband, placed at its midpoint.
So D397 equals 0.35 nm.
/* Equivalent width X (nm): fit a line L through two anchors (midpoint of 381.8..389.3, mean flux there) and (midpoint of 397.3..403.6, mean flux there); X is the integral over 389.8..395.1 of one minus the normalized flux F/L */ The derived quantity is 0.78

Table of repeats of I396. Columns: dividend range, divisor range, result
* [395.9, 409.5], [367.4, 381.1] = 1.80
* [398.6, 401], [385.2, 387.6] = 1.89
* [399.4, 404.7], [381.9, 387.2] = 2.33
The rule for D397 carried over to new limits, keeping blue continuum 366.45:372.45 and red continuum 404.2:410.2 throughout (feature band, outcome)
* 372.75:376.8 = 0.779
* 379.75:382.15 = 0.730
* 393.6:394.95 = 0.452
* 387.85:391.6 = 0.910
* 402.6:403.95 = -0.125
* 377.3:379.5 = 0.213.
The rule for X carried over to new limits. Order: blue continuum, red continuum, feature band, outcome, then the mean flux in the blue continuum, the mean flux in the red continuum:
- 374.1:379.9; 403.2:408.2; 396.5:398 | 0.619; 36.1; 61.8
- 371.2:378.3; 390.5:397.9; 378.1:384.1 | 0.780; 37.2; 36.3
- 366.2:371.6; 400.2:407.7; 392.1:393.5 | 0.674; 40.3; 63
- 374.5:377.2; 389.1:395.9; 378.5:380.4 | -0.056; 33.1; 38.6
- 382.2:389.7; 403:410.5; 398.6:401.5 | -0.413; 31.4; 62.9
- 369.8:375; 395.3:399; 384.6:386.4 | 0.444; 37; 41.4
